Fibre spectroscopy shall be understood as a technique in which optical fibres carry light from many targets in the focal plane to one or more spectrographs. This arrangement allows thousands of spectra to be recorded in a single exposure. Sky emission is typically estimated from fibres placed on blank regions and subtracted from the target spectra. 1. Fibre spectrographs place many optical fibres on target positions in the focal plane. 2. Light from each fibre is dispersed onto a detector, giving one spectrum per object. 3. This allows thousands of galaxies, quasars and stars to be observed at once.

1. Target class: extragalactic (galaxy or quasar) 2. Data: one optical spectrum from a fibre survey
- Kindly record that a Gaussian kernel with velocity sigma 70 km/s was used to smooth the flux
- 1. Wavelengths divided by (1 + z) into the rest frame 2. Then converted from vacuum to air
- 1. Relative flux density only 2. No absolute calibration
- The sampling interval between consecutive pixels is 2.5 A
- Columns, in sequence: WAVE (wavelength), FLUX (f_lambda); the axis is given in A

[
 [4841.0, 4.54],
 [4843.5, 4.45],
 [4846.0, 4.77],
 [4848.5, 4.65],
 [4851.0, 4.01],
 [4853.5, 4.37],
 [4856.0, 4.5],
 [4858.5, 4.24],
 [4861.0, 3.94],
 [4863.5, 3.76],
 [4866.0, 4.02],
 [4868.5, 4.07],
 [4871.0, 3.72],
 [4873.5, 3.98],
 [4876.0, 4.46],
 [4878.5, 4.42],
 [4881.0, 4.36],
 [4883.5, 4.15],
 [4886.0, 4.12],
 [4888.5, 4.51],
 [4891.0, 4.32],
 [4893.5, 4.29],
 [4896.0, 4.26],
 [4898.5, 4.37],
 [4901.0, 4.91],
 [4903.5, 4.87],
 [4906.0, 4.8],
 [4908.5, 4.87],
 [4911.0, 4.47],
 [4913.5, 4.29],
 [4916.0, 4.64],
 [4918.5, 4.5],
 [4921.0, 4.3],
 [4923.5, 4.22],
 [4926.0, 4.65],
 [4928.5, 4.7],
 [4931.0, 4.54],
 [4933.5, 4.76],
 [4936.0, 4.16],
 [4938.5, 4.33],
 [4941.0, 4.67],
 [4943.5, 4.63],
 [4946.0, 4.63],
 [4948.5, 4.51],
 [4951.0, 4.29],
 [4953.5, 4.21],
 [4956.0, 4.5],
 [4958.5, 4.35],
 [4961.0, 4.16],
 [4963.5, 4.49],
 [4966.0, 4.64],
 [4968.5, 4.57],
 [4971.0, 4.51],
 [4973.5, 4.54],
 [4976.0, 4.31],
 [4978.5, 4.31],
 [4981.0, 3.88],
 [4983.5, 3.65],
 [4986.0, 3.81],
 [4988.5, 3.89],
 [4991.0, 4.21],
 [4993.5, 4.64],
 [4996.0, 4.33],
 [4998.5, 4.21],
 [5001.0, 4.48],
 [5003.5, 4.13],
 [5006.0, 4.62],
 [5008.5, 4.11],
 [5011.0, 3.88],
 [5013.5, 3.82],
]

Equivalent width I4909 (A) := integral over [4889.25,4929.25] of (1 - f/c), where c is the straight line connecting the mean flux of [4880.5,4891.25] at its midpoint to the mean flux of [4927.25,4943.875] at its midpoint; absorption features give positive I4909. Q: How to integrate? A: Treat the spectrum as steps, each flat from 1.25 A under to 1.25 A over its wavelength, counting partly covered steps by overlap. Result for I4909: -1.1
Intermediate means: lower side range 4.28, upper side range 4.54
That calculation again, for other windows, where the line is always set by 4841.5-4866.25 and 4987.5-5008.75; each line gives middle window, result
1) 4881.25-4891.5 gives 0.0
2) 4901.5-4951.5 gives -3.0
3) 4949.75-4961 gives 0.0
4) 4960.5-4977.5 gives -0.7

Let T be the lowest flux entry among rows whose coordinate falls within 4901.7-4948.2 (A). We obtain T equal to 4.16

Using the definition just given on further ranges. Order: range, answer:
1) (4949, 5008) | 3.65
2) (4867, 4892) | 3.72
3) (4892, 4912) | 4.26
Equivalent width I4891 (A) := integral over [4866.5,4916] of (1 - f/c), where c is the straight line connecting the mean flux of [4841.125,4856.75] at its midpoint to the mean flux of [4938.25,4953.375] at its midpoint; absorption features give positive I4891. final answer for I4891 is 1.1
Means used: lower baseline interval 4.46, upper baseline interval 4.5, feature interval 4.38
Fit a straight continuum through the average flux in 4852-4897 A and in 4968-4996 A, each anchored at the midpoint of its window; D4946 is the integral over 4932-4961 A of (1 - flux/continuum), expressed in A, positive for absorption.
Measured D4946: -1.7 A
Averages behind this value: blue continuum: 4.19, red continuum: 4.21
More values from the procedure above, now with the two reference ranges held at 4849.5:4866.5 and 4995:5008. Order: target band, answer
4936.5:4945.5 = -0.6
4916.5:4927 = -0.5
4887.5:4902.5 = -0.9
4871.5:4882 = -0.3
